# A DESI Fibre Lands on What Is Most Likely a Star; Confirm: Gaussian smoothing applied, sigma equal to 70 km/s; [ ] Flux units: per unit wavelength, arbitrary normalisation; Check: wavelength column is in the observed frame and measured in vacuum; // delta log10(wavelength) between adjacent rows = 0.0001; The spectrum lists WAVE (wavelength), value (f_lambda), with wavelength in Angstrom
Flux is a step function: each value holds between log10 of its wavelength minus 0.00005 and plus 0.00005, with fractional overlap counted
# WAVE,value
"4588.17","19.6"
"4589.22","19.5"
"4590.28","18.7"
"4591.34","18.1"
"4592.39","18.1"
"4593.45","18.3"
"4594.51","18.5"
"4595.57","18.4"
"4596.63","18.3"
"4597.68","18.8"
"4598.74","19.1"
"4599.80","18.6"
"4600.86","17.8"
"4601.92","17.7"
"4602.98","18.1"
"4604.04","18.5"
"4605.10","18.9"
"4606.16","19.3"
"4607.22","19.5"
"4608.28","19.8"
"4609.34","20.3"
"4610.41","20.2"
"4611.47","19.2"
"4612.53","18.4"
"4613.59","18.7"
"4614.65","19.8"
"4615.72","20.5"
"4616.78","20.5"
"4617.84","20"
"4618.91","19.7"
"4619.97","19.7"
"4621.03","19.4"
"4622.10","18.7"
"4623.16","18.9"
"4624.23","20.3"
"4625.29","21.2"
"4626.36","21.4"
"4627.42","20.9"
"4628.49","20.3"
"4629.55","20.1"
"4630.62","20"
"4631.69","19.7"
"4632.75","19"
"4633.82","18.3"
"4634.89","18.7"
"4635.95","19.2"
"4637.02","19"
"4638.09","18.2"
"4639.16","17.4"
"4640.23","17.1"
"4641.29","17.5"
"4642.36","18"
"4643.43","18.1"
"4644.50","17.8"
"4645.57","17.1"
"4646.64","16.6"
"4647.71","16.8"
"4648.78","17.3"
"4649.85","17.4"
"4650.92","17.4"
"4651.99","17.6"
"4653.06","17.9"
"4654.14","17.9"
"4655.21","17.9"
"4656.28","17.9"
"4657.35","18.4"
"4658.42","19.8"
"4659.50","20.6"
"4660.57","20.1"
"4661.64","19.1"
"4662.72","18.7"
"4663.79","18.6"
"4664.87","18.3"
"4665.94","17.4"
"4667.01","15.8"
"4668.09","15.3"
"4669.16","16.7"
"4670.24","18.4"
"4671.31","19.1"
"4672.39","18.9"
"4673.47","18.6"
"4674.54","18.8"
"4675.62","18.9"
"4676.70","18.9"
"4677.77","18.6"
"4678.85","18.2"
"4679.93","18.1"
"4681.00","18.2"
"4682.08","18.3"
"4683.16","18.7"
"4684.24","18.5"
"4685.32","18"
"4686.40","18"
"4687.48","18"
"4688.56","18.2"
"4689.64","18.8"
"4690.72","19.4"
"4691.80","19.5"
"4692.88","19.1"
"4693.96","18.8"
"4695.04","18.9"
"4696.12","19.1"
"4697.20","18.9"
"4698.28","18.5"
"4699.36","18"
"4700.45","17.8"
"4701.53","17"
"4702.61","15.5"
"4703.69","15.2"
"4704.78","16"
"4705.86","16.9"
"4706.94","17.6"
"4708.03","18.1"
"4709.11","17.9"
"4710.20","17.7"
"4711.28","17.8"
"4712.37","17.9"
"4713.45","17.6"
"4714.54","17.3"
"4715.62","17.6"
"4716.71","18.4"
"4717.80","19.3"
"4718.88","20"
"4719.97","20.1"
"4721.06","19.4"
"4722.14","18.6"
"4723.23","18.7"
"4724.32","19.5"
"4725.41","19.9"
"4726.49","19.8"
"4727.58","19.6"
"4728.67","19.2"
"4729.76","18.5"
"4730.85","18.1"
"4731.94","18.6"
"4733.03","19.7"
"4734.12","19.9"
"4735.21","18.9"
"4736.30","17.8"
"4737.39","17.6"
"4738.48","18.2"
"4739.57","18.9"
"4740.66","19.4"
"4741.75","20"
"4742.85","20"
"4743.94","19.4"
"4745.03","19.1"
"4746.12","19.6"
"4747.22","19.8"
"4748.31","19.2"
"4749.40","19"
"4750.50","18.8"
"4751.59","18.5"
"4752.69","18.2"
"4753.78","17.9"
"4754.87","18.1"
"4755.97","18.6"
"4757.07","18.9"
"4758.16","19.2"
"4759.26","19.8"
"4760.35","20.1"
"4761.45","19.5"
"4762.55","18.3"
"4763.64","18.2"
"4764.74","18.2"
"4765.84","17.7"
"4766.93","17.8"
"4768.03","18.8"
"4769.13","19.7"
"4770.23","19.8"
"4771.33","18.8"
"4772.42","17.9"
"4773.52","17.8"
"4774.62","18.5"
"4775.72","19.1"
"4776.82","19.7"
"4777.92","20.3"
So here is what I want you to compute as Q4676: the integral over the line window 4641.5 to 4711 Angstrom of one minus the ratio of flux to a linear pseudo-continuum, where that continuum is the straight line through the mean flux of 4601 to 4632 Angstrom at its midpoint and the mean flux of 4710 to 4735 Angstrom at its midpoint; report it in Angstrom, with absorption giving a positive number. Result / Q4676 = 4.11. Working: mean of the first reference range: 19.6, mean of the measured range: 18.1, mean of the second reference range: 18.9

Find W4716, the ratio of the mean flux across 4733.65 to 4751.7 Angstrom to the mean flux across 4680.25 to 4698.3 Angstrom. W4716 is 1.02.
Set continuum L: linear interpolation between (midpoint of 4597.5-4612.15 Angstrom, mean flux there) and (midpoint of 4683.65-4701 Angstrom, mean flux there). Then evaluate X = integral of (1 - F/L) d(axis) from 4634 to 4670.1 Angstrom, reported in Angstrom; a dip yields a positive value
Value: 1.60 Angstrom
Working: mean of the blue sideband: 19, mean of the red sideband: 18.6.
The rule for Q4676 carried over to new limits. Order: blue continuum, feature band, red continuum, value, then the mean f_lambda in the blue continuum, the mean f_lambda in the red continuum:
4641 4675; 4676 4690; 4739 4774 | -0.1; 18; 18.9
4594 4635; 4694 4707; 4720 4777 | 1.1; 19.4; 18.9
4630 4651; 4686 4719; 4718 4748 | 1.4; 18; 19.2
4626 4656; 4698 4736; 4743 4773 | 0.8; 18.4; 18.9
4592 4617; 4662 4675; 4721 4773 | 0.7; 19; 18.9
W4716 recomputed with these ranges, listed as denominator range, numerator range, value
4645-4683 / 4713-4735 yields 1.05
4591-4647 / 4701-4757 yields 0.98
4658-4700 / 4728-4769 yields 1.02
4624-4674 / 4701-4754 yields 1.00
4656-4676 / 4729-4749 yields 1.04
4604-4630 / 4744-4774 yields 0.95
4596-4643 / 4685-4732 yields 0.96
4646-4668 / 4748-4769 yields 1.04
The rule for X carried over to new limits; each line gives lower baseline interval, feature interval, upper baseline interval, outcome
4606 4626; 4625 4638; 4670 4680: -0.2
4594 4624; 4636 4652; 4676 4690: 1.0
